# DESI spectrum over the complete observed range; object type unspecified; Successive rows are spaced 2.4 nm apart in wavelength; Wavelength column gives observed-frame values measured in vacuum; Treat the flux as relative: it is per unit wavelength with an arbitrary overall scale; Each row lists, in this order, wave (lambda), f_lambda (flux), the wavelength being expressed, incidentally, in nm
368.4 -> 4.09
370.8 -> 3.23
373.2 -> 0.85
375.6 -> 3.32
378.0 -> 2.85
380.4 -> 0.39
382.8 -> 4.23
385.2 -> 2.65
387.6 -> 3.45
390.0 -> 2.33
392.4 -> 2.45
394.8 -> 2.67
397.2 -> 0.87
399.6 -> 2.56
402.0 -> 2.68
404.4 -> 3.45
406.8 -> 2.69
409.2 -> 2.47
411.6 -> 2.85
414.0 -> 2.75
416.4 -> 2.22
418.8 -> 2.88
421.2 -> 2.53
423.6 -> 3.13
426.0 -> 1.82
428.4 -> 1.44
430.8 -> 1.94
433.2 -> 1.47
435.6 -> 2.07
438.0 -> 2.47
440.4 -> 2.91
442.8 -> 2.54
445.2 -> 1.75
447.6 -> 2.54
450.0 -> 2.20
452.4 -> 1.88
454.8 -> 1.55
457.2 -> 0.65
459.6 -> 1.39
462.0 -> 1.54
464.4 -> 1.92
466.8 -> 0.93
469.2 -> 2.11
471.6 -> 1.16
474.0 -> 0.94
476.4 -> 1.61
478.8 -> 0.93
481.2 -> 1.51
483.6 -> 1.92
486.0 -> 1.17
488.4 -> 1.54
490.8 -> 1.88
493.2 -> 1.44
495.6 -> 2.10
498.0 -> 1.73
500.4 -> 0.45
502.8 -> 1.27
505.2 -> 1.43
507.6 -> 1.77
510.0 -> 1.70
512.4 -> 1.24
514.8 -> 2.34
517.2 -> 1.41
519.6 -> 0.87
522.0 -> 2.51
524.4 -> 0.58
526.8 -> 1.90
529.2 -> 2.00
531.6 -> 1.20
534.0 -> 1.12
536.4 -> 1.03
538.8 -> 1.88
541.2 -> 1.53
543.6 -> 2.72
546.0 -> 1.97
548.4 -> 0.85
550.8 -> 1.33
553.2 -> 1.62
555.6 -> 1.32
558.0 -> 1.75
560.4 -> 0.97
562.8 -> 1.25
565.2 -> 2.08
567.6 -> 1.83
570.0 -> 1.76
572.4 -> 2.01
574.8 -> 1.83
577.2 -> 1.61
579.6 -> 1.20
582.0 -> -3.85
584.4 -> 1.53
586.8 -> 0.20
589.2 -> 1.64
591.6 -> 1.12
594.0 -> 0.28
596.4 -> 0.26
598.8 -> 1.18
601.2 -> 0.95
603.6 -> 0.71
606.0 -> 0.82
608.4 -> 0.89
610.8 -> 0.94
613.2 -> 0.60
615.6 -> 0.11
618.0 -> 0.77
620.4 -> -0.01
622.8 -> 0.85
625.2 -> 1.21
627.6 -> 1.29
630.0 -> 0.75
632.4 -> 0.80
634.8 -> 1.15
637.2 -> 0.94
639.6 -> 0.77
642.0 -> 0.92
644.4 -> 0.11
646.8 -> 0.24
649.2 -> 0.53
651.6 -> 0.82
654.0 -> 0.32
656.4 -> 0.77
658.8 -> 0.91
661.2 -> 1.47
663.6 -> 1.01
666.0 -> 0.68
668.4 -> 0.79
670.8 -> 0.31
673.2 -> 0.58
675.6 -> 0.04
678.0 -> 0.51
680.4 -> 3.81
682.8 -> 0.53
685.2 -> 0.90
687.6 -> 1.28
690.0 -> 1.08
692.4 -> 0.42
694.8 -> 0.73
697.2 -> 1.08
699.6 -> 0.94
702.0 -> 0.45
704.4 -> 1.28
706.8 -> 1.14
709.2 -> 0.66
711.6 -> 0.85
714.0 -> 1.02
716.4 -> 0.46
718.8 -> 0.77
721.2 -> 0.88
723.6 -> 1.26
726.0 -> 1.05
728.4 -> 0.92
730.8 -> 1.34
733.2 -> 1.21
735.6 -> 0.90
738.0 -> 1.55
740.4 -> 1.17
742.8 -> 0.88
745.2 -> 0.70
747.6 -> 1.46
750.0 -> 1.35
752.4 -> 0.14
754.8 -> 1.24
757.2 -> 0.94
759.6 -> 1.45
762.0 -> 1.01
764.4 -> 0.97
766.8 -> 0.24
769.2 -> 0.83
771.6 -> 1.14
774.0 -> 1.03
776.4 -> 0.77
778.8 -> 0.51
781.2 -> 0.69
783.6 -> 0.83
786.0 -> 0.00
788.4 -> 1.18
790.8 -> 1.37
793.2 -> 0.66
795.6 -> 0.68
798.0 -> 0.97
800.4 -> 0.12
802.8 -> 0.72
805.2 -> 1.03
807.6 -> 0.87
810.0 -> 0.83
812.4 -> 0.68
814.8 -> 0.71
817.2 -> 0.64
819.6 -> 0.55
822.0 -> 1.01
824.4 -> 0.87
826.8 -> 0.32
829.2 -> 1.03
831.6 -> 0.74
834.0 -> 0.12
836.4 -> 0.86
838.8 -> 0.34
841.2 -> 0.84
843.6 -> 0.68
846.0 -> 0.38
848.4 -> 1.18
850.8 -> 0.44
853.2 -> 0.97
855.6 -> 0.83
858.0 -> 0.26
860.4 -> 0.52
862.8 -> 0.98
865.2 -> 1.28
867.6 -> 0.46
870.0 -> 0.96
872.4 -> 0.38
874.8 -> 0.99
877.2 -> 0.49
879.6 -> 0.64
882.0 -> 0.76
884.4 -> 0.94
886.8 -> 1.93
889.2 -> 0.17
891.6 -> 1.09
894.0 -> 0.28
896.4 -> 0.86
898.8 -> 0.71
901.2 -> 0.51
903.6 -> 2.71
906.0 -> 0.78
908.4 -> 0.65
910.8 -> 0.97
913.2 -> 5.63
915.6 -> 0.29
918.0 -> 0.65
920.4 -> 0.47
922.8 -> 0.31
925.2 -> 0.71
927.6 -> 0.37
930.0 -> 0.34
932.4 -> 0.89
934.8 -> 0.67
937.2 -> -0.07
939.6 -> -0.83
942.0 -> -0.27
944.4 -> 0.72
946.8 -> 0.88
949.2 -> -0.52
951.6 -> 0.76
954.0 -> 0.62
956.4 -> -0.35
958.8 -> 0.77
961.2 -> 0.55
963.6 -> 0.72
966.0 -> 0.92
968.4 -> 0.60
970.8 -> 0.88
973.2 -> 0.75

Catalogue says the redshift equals 0.82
